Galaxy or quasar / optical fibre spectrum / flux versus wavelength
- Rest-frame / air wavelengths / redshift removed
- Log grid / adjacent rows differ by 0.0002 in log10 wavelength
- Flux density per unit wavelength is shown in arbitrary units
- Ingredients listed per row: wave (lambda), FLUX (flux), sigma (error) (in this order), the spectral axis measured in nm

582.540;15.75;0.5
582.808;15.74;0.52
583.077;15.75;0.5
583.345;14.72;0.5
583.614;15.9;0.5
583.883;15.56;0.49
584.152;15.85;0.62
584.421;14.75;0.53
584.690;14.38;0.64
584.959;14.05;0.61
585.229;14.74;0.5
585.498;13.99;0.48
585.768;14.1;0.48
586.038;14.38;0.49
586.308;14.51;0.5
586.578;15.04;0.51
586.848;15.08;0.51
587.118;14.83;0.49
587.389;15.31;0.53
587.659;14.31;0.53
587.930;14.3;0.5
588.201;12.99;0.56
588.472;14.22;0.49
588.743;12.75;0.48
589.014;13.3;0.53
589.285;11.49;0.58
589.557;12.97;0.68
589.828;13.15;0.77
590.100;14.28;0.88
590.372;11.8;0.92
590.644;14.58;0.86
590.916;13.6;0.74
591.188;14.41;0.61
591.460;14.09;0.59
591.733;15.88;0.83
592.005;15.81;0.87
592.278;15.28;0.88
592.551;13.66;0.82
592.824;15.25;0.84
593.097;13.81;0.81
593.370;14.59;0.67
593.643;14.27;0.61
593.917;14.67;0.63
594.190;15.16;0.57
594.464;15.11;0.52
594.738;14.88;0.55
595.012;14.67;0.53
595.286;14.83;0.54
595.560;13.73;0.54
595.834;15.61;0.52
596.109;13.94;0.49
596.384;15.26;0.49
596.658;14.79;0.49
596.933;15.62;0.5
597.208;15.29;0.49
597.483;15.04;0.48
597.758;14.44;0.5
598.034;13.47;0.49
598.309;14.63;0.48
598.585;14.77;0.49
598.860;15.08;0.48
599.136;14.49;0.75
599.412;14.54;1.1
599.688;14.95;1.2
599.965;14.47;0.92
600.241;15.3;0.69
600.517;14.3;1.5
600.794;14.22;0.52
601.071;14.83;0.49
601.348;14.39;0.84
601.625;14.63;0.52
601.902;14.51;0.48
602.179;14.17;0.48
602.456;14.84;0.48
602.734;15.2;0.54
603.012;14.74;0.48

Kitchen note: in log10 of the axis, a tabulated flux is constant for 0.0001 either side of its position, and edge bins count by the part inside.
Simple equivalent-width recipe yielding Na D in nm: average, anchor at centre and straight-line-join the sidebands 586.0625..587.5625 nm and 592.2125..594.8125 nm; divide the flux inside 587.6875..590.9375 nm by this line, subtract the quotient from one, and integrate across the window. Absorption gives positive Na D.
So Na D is 0.33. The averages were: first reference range 14.9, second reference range 14.6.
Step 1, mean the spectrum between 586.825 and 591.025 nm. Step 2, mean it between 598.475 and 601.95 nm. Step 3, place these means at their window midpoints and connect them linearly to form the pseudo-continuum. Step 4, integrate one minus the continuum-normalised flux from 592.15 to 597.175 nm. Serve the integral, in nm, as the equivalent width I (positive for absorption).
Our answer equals -0.206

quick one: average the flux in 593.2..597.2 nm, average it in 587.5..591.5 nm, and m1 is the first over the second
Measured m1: 1.10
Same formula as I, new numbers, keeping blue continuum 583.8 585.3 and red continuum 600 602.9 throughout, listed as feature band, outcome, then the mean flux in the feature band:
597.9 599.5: 0.019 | 14.5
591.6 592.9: -0.036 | 15.2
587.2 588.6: 0.054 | 14.2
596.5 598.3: -0.010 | 14.8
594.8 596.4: 0.008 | 14.6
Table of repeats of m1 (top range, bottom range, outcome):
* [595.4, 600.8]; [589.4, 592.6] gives 1.04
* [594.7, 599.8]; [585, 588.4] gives 1.02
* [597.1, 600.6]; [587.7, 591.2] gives 1.10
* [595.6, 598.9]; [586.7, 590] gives 1.08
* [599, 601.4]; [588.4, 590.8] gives 1.11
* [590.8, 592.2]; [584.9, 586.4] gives 1.04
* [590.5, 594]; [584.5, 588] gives 1.00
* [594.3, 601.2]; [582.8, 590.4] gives 1.03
